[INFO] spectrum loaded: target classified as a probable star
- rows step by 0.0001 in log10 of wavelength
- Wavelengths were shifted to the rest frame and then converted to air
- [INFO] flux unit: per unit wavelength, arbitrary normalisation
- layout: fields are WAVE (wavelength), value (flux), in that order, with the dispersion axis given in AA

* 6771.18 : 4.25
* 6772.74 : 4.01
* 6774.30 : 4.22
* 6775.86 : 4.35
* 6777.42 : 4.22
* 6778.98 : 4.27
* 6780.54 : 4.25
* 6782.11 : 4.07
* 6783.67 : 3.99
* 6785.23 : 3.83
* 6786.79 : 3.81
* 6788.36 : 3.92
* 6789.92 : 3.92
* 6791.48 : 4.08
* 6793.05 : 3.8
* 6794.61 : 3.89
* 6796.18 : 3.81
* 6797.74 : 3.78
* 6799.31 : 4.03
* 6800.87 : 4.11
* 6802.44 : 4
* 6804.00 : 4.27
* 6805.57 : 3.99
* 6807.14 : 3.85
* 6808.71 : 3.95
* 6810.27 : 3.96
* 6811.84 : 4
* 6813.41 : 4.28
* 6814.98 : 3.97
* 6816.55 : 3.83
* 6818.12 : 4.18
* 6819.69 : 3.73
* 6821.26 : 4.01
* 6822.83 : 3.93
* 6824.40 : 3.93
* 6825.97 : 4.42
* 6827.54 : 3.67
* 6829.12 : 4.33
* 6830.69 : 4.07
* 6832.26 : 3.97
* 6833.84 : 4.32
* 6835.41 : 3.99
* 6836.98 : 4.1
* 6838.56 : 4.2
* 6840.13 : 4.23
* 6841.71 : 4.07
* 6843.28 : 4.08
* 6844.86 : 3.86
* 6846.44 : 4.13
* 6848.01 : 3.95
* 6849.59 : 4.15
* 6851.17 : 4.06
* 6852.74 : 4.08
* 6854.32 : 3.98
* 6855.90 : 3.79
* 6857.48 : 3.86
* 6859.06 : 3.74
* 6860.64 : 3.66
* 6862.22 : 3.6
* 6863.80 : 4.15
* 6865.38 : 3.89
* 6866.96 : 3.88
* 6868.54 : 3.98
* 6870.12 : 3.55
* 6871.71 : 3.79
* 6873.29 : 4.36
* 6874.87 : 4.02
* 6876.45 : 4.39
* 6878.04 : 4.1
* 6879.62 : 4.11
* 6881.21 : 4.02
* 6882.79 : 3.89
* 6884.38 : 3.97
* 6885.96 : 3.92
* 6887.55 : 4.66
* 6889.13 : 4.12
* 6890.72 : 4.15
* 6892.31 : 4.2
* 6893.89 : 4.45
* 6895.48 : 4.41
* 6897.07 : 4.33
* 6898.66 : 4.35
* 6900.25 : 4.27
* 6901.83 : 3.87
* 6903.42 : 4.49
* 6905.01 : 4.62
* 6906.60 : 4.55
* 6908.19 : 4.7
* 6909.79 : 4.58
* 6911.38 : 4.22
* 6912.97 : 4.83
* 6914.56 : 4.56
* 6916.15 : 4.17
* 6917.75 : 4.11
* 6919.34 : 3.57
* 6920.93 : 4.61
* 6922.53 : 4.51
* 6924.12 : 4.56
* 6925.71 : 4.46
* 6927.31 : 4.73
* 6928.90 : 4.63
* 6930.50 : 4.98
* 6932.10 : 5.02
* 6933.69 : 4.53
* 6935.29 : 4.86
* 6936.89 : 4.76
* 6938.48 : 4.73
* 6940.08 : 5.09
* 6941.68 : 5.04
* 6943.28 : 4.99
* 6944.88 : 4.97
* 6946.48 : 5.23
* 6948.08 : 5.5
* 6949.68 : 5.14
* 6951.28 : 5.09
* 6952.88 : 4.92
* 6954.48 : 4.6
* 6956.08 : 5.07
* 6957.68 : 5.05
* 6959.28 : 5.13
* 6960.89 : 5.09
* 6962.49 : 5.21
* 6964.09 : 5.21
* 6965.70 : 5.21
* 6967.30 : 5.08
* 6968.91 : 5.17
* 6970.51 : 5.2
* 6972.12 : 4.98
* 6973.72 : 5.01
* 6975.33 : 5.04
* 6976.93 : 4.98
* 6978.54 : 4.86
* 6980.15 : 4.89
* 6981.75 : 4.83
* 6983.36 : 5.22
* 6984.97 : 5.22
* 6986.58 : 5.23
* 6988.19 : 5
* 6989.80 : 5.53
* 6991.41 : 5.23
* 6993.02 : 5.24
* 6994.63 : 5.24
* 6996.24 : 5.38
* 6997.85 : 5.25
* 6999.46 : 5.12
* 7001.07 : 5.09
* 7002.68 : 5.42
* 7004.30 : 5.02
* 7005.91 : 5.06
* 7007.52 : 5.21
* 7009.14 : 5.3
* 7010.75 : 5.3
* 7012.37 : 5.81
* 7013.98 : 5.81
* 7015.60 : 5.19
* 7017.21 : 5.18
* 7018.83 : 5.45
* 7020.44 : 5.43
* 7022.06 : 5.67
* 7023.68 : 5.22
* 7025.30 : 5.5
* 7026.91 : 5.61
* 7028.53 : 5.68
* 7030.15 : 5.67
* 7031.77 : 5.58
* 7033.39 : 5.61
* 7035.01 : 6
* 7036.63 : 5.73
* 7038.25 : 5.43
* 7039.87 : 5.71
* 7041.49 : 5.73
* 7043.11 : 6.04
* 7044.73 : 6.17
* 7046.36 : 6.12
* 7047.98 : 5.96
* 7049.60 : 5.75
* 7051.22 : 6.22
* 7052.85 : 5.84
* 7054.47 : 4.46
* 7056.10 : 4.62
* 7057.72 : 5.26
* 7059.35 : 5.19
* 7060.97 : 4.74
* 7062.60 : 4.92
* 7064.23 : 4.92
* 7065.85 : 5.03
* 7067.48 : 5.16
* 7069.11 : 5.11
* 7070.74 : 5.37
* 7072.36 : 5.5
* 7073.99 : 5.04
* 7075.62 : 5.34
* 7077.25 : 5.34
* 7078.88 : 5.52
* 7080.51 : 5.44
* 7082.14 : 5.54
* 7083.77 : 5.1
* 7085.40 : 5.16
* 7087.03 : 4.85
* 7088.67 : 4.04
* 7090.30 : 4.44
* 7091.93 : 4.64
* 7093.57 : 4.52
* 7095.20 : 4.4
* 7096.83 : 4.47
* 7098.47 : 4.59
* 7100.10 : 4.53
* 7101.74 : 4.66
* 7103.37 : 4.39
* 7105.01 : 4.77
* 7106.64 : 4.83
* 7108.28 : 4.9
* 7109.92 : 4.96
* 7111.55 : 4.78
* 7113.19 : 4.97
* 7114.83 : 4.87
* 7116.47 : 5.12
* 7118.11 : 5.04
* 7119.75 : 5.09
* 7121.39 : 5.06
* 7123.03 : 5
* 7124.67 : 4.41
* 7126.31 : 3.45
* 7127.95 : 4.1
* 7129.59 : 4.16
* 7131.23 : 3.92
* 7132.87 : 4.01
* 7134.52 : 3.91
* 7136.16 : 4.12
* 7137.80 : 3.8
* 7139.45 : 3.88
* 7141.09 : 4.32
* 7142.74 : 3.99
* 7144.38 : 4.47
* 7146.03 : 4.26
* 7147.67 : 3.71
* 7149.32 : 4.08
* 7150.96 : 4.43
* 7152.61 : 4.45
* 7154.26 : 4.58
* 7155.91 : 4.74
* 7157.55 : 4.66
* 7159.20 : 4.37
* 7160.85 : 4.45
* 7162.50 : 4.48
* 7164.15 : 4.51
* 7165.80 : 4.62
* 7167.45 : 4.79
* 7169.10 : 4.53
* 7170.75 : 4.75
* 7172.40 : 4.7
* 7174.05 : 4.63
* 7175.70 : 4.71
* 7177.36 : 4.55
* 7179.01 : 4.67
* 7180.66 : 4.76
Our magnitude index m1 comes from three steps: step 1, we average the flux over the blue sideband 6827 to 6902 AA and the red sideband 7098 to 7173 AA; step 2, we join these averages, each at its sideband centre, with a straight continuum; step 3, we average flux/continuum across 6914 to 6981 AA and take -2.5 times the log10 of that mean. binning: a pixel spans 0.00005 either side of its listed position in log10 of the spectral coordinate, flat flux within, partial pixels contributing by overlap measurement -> -0.16 mag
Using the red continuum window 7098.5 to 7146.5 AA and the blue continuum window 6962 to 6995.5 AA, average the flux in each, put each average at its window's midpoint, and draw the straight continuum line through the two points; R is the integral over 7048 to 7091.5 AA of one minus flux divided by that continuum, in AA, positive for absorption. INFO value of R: -4.1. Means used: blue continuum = 5.12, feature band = 5.16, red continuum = 4.48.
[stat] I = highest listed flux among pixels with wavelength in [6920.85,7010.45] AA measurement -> 5.53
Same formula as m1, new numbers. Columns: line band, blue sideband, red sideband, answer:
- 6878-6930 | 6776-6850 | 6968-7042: 0.08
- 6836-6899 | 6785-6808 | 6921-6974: 0.09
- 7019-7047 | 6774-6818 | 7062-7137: -0.23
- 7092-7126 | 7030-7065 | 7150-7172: 0.06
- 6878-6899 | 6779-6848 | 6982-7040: 0.09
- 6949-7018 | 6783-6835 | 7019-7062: 0.00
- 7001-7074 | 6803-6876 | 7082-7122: -0.19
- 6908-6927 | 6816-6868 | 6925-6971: 0.07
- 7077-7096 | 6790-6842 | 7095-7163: -0.12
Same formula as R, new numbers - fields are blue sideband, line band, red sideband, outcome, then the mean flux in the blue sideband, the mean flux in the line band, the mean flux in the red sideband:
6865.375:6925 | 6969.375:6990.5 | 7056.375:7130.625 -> -2.7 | 4.24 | 5.08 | 4.86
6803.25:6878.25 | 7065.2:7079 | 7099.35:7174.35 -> -2.8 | 4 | 5.26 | 4.48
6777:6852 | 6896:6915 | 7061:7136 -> -0.8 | 4.03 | 4.44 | 4.78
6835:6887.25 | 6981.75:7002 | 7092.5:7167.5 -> -4.8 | 3.99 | 5.21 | 4.47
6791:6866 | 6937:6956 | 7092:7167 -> -3.8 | 3.99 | 5.02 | 4.47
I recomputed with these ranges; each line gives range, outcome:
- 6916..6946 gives 5.09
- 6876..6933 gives 5.02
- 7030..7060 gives 6.22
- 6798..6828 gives 4.42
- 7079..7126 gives 5.54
